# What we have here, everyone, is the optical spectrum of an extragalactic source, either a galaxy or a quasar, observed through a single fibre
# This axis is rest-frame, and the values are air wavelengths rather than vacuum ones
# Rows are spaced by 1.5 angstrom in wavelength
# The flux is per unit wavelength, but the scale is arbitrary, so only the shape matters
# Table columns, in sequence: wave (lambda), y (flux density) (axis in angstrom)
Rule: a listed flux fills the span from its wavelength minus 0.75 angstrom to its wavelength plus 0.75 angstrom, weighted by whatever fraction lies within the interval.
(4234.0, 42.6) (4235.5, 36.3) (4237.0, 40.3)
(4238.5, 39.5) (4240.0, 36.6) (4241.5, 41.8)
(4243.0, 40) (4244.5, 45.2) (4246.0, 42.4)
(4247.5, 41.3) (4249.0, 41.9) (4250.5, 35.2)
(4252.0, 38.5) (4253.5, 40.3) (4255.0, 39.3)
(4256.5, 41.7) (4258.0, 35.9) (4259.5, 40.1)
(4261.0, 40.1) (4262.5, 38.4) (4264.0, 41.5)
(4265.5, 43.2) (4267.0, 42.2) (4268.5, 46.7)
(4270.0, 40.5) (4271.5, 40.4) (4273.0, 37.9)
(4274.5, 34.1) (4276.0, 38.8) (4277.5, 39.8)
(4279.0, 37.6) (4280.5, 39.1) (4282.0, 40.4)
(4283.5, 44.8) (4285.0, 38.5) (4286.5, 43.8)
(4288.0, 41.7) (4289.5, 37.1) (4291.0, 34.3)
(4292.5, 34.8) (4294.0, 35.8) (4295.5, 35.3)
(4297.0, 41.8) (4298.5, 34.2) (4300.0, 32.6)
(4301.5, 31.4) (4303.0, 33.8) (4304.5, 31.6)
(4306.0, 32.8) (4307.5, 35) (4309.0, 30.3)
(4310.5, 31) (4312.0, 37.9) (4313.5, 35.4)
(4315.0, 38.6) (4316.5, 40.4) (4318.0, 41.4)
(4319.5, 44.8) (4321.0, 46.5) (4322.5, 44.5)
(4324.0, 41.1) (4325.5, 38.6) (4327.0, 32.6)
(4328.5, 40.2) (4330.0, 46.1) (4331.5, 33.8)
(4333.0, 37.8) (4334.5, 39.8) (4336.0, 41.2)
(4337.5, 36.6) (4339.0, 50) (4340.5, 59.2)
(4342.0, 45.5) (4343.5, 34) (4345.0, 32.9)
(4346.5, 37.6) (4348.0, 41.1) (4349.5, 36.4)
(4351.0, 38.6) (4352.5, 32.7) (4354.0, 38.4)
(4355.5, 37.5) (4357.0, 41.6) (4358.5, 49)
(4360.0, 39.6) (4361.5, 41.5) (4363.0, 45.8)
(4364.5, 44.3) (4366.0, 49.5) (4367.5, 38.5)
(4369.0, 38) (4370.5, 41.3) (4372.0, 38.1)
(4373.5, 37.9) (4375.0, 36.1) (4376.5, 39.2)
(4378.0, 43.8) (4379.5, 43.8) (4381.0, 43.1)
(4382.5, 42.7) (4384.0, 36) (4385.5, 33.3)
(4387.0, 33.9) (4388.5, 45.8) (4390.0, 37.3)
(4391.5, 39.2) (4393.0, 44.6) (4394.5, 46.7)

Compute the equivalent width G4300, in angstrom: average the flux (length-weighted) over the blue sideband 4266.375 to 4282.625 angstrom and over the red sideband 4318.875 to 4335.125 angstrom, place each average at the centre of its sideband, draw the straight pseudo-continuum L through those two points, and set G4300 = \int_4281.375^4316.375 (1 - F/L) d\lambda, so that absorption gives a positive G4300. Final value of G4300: 3.3 angstrom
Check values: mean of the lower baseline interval 39.7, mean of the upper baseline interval 40.5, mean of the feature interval 36.3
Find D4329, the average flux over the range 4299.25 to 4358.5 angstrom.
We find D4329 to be 38.6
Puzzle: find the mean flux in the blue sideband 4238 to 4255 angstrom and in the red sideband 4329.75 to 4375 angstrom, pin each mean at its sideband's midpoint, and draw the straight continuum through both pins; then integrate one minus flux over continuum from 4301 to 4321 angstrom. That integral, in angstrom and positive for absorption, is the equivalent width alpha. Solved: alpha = 2.1 angstrom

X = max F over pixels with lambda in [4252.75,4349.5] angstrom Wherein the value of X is 59.2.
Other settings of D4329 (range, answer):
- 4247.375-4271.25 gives 40.4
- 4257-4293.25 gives 39.7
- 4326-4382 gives 40.6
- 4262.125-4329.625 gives 38.3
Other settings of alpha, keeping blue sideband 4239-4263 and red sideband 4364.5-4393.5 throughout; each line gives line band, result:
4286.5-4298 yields 0.7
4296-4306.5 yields 1.6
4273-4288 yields 0.1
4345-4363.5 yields 0.2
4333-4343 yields -1.1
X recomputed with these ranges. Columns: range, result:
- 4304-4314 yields 37.9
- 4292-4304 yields 41.8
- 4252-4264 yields 41.7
